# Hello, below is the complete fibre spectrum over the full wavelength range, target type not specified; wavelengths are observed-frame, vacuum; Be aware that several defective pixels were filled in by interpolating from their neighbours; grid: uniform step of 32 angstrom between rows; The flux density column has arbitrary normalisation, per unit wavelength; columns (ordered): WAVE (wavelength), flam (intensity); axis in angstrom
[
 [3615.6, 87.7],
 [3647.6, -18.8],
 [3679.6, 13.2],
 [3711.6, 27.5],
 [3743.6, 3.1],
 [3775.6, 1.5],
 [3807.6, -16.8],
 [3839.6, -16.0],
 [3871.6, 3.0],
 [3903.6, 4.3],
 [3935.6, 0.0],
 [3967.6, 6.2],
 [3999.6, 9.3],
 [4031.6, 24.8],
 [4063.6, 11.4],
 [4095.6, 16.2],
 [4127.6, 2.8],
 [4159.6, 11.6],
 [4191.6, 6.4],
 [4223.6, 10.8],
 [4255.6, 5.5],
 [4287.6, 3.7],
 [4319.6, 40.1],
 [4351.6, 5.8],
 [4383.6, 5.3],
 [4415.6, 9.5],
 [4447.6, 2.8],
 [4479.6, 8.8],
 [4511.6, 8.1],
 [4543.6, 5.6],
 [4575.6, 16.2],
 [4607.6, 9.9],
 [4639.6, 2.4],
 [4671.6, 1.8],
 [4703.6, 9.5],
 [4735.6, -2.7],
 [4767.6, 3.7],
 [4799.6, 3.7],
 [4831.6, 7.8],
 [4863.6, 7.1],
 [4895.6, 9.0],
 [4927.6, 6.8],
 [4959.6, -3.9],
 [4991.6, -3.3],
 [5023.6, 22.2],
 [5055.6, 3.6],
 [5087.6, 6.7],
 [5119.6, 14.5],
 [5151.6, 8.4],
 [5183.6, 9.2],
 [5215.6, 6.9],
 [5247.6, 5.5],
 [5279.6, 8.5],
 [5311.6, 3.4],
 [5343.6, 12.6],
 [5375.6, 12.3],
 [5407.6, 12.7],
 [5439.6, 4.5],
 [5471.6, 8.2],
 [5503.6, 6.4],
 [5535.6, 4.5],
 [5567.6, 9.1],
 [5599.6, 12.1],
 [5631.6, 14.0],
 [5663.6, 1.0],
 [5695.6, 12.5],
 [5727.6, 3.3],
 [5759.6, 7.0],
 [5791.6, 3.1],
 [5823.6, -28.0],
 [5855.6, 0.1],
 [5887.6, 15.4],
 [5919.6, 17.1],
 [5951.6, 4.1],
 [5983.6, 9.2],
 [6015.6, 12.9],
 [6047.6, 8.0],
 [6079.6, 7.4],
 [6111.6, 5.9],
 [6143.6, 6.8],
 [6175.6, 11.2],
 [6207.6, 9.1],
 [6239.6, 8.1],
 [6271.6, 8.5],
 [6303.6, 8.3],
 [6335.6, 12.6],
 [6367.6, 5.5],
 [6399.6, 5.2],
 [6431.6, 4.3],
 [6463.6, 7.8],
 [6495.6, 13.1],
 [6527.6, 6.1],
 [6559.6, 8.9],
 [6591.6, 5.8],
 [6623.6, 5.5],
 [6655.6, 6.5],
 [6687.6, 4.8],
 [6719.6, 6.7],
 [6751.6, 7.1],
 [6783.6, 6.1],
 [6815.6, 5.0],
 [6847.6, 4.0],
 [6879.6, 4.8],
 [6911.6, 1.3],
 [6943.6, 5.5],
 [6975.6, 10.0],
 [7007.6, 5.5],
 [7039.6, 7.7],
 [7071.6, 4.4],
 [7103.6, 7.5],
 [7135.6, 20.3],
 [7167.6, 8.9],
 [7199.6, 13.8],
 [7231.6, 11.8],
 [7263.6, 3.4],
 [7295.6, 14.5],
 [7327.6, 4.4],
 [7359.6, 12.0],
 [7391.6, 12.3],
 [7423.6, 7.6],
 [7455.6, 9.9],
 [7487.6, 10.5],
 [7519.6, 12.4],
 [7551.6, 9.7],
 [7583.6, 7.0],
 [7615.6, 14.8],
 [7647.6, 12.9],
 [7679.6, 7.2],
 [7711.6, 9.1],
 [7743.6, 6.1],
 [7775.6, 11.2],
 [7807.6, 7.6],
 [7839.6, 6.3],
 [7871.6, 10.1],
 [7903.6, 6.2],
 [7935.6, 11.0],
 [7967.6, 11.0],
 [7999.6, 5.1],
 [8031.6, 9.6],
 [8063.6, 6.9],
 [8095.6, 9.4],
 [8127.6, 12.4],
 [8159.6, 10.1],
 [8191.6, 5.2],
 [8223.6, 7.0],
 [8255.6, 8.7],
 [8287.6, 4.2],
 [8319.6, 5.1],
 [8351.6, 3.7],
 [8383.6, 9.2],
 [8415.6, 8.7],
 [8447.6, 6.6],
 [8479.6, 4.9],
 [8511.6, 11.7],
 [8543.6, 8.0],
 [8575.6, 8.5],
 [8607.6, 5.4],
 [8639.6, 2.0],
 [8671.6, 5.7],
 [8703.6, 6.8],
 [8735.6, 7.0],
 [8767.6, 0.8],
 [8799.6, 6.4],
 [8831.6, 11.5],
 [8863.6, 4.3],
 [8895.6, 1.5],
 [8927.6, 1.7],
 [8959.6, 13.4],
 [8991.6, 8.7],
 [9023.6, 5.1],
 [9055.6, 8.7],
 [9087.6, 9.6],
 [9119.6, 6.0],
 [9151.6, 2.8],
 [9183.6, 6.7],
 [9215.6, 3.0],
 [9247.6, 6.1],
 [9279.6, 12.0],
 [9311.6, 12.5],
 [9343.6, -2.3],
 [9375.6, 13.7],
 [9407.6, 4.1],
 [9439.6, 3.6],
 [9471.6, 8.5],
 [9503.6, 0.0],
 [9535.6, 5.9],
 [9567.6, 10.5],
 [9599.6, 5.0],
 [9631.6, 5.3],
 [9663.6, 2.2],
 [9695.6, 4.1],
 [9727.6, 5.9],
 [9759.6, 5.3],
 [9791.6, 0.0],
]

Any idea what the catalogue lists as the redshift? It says 0.911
